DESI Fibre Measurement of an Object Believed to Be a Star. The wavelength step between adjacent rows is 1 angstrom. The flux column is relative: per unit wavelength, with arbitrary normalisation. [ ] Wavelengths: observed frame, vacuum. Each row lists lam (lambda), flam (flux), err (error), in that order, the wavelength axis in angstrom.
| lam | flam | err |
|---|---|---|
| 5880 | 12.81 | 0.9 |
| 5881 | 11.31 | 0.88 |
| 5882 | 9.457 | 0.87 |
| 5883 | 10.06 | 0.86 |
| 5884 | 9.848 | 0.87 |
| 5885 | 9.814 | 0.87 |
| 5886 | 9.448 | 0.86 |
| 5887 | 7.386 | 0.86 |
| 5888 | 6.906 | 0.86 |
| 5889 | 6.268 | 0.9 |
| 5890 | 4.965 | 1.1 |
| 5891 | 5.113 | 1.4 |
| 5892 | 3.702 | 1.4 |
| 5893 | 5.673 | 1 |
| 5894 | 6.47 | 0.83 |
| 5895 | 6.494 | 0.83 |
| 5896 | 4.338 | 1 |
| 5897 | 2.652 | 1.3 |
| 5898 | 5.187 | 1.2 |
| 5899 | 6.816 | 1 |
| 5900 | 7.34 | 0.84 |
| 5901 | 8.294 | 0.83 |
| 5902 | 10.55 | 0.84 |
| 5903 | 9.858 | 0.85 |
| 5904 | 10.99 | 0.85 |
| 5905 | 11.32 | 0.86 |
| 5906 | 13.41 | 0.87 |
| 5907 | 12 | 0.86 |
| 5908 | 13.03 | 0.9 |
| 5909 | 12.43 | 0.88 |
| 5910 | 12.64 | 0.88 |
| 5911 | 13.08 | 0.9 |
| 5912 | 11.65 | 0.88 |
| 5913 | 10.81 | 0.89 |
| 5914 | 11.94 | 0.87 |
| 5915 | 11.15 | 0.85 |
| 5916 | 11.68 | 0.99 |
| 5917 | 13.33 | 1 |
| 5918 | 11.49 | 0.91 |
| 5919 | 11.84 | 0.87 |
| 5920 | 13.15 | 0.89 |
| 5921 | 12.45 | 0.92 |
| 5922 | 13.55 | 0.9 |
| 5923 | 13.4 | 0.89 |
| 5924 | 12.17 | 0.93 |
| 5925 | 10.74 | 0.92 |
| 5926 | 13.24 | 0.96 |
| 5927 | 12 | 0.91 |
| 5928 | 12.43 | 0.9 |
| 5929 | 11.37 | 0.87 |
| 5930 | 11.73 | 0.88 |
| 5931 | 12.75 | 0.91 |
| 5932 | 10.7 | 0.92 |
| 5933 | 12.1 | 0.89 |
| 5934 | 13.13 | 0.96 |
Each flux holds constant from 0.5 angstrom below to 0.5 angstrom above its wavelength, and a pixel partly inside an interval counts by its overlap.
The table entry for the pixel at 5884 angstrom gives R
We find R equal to 9.848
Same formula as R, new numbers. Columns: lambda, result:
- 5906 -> 13.41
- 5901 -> 8.294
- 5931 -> 12.75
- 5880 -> 12.81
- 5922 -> 13.55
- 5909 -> 12.43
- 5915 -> 11.15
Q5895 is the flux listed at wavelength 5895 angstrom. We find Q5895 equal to 6.494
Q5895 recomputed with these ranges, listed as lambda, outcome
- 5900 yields 7.34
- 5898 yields 5.187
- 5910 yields 12.64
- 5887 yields 7.386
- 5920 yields 13.15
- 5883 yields 10.06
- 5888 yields 6.906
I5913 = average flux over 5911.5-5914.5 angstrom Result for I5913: 11.5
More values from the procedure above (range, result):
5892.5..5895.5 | 6.21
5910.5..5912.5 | 12.4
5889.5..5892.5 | 4.59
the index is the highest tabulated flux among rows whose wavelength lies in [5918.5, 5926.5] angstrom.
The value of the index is 13.55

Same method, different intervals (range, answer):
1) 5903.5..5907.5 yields 13.41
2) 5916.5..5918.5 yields 13.33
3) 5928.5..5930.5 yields 11.73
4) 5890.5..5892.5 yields 5.113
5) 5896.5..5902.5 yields 10.55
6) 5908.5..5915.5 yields 13.08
